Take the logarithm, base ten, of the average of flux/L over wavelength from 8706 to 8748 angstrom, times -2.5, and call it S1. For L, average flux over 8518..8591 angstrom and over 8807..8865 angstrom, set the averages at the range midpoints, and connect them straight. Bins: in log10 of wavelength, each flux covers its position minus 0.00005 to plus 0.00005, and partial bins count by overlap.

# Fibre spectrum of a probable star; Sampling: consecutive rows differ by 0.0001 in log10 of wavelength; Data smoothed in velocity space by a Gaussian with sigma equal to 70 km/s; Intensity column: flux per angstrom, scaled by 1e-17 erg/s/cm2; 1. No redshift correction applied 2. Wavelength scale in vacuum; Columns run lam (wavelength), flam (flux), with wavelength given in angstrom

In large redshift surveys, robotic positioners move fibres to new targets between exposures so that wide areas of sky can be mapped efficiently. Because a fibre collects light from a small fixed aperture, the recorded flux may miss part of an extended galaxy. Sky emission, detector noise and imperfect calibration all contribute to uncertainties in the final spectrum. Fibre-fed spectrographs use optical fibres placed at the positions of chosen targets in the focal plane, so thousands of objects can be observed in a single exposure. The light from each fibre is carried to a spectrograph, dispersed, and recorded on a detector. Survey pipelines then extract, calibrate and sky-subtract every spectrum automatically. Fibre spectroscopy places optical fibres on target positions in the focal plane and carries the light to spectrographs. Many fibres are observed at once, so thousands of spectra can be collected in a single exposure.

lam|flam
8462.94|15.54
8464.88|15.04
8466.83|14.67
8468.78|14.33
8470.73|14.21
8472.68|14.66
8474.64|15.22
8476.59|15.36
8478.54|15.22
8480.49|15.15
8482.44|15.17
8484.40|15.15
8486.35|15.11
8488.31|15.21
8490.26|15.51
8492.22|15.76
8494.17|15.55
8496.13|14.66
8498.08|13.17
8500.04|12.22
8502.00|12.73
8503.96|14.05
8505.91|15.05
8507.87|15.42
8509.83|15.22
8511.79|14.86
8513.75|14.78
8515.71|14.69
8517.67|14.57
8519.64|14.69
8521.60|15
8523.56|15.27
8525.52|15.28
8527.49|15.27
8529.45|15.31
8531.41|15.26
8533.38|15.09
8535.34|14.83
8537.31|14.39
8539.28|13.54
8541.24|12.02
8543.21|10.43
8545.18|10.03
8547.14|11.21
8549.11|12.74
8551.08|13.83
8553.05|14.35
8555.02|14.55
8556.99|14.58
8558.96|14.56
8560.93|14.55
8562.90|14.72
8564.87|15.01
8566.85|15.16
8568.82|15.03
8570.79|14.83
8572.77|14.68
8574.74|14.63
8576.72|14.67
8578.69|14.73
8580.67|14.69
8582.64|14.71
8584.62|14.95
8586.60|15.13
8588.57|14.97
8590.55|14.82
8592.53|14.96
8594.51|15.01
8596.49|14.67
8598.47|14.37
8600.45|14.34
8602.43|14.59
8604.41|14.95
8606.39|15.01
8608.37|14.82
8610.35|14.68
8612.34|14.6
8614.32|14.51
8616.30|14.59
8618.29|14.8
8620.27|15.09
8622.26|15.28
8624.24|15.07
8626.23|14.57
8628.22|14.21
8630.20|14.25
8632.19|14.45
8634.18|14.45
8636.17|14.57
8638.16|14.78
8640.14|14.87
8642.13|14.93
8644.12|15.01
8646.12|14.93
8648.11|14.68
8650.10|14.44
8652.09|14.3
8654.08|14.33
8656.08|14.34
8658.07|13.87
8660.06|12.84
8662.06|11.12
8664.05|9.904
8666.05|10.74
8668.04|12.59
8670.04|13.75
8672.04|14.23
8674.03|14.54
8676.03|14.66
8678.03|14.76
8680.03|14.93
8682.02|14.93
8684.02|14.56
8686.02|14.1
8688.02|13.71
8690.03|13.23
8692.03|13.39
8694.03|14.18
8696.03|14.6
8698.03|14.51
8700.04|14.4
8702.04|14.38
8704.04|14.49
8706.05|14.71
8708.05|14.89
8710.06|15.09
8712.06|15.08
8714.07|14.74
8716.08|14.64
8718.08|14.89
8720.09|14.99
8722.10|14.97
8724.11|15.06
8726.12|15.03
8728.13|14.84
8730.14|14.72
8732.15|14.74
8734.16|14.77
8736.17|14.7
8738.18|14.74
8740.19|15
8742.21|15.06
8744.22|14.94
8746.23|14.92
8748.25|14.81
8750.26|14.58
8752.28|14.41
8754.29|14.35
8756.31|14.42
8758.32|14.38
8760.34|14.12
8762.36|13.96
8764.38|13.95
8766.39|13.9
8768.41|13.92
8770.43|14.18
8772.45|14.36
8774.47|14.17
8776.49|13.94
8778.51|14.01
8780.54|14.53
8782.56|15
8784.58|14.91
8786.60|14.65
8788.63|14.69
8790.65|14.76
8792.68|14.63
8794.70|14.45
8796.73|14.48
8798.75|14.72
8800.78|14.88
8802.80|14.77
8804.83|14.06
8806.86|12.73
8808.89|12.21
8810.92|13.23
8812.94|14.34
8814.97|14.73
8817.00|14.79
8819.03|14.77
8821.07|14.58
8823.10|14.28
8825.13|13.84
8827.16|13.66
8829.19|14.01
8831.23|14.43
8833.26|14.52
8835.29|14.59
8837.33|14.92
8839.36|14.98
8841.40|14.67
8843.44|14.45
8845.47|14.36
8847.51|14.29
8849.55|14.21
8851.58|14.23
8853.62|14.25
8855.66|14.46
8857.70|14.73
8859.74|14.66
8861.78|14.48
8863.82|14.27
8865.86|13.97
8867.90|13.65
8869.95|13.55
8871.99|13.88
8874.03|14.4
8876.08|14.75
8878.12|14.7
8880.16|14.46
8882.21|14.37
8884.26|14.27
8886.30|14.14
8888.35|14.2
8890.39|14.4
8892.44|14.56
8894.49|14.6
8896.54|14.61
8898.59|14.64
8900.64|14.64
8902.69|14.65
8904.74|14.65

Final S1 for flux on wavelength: -0.04 mag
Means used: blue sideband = 14.3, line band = 14.9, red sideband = 14.3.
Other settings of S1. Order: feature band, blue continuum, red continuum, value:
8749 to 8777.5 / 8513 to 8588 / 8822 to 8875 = 0.01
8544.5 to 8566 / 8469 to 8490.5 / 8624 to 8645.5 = 0.09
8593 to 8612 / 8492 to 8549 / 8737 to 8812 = -0.04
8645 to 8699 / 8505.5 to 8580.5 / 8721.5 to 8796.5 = 0.05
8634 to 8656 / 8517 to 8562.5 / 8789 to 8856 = -0.04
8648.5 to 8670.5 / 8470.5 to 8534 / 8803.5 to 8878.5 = 0.13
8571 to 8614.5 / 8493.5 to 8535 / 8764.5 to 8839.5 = -0.01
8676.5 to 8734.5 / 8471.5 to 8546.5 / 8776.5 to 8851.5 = -0.01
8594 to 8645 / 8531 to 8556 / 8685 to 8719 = -0.07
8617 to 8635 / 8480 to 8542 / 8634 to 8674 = -0.06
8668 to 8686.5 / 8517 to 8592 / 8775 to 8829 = -0.01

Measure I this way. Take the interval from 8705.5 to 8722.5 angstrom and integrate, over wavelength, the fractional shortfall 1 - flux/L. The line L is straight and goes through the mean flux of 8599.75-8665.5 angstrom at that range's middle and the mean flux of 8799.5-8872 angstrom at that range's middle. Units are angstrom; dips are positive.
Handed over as -0.7 angstrom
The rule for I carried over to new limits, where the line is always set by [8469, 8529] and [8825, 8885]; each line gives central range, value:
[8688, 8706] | 0.5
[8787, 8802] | -0.3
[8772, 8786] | 0.0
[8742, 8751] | -0.2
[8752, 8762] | 0.1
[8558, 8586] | -0.1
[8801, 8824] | 0.5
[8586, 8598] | -0.2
